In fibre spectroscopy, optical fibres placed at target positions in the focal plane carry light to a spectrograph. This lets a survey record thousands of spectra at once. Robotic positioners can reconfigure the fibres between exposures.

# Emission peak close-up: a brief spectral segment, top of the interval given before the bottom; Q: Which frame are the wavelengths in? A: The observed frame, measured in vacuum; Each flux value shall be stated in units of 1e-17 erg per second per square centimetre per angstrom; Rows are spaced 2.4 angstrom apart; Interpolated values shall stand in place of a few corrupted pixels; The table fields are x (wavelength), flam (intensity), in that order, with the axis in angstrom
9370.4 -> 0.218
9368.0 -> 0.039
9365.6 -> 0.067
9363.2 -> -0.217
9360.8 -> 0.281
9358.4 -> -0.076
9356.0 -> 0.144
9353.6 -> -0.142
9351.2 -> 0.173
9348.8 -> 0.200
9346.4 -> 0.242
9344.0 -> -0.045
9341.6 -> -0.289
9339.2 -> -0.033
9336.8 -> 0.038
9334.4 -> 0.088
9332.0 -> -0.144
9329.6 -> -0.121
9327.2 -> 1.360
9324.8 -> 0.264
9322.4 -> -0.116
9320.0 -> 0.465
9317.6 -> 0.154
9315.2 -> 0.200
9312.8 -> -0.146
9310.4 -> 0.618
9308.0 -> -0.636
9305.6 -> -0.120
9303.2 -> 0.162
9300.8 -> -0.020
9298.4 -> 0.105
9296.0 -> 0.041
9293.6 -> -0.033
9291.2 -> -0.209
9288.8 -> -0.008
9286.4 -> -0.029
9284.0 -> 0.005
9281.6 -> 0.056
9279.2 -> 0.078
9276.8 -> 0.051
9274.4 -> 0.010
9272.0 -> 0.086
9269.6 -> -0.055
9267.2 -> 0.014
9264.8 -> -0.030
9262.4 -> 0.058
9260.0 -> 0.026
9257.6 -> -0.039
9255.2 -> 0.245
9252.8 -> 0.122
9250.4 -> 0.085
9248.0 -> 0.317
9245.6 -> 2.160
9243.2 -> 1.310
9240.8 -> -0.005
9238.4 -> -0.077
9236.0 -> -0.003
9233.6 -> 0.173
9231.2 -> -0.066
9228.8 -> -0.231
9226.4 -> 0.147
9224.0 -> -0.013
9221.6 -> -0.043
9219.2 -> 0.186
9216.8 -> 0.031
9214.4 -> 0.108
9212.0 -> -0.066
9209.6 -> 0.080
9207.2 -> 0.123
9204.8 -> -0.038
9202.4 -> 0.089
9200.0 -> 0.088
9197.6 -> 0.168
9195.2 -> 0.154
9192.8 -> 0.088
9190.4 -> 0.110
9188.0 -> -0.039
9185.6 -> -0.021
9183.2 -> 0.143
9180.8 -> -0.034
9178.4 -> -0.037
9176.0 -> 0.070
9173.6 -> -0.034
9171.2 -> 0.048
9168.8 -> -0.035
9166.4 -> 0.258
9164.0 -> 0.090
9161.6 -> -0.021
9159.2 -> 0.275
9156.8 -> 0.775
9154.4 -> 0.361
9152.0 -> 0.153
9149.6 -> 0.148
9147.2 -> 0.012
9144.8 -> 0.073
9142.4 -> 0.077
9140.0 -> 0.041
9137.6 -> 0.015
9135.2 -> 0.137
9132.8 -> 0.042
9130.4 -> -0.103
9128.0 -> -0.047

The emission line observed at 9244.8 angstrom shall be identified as [O III] 5007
